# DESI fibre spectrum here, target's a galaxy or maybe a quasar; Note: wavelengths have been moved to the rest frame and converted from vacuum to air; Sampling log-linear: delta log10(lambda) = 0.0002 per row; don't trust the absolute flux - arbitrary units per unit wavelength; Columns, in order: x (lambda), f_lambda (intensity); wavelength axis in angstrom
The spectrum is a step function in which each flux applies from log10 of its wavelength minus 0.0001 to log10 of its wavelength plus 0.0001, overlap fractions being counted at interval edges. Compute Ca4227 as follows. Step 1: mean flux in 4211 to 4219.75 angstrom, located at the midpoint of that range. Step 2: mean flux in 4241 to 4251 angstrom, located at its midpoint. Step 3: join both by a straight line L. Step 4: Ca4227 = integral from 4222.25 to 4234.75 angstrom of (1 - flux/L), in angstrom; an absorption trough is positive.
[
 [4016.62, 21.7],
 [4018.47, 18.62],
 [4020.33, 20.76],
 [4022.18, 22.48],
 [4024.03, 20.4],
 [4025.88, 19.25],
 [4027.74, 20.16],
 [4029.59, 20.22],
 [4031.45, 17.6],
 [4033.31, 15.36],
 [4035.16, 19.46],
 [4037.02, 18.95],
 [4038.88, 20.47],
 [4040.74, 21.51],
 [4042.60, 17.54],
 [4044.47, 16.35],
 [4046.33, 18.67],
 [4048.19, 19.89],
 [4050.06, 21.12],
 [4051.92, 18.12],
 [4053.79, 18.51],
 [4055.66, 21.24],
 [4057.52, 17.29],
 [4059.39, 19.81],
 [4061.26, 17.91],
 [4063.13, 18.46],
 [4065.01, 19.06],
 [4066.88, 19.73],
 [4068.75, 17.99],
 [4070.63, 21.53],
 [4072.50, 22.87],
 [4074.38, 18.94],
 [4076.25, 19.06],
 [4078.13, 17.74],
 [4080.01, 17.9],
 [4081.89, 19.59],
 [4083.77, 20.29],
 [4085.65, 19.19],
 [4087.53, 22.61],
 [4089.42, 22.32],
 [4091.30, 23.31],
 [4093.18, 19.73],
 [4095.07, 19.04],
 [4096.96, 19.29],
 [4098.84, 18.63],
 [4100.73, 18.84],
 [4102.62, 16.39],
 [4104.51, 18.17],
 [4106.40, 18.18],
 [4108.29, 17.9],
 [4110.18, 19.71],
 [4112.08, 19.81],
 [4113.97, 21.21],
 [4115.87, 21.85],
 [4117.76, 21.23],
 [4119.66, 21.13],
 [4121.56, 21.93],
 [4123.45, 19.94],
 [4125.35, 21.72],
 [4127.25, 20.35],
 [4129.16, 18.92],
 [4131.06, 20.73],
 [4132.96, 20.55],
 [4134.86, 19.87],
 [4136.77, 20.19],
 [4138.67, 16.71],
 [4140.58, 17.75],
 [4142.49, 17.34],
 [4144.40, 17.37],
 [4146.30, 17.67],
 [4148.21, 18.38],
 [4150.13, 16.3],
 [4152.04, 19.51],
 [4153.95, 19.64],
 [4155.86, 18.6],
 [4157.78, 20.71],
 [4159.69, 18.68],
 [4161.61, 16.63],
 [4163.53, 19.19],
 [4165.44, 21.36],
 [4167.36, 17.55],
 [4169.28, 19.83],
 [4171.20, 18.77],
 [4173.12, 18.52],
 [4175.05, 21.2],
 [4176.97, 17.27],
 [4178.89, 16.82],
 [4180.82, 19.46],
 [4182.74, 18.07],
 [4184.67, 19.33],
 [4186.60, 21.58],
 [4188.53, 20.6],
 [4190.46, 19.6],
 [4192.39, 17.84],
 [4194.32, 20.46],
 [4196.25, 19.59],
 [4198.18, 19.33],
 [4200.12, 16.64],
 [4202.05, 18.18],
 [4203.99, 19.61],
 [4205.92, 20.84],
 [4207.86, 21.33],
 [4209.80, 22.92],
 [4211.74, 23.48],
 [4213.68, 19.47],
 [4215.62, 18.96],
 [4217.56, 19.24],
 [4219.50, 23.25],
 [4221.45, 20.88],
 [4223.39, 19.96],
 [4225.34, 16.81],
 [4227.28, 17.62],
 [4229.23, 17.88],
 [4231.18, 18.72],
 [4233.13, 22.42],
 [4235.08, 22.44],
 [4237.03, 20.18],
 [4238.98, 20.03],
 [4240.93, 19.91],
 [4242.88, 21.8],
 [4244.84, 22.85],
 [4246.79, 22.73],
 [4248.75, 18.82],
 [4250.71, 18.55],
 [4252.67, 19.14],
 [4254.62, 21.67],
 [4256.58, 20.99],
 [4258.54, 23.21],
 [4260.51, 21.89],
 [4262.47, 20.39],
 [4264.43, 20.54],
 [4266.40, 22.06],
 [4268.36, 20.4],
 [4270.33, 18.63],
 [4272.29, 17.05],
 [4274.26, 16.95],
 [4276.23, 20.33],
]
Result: 1.0 angstrom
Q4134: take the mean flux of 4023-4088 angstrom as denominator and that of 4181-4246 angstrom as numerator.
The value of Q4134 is 1.0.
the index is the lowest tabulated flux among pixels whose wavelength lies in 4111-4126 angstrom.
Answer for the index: 19.81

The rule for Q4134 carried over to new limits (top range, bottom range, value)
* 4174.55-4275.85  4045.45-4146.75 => 1.02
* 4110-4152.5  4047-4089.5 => 1.00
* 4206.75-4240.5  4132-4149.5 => 1.11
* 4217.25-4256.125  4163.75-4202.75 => 1.06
